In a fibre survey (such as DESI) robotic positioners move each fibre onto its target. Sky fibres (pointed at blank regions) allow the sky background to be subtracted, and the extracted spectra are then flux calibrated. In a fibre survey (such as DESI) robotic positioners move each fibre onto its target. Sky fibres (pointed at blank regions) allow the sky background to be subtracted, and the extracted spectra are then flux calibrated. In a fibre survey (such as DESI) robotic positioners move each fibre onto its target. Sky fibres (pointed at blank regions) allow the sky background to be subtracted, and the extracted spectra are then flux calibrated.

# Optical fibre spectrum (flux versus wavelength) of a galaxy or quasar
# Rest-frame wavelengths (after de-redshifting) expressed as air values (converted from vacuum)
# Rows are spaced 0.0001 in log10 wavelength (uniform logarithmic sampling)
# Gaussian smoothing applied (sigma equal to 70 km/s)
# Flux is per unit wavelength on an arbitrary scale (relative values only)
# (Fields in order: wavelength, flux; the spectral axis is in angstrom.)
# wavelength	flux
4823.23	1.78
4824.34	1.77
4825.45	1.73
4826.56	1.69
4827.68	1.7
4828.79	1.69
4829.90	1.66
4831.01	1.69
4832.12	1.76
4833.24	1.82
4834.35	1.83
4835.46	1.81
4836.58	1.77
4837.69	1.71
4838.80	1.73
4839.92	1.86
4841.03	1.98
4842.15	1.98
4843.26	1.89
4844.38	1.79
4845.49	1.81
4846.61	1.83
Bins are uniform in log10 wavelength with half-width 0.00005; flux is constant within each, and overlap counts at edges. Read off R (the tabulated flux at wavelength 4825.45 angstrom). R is 1.73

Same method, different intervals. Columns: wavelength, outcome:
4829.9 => 1.66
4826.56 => 1.69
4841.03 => 1.98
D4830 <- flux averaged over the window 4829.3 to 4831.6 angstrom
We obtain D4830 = 1.68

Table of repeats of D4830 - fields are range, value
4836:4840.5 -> 1.77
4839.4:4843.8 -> 1.93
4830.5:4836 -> 1.78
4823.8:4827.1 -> 1.73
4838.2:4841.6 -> 1.85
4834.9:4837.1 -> 1.79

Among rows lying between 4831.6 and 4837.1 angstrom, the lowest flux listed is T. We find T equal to 1.76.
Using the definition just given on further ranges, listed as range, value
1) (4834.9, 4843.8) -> 1.71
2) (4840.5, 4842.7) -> 1.98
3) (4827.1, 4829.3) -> 1.69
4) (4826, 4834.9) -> 1.66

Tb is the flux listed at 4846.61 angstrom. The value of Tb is 1.83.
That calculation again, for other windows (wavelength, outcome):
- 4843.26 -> 1.89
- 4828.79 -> 1.69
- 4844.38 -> 1.79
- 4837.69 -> 1.71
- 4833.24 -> 1.82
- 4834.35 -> 1.83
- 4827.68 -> 1.7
